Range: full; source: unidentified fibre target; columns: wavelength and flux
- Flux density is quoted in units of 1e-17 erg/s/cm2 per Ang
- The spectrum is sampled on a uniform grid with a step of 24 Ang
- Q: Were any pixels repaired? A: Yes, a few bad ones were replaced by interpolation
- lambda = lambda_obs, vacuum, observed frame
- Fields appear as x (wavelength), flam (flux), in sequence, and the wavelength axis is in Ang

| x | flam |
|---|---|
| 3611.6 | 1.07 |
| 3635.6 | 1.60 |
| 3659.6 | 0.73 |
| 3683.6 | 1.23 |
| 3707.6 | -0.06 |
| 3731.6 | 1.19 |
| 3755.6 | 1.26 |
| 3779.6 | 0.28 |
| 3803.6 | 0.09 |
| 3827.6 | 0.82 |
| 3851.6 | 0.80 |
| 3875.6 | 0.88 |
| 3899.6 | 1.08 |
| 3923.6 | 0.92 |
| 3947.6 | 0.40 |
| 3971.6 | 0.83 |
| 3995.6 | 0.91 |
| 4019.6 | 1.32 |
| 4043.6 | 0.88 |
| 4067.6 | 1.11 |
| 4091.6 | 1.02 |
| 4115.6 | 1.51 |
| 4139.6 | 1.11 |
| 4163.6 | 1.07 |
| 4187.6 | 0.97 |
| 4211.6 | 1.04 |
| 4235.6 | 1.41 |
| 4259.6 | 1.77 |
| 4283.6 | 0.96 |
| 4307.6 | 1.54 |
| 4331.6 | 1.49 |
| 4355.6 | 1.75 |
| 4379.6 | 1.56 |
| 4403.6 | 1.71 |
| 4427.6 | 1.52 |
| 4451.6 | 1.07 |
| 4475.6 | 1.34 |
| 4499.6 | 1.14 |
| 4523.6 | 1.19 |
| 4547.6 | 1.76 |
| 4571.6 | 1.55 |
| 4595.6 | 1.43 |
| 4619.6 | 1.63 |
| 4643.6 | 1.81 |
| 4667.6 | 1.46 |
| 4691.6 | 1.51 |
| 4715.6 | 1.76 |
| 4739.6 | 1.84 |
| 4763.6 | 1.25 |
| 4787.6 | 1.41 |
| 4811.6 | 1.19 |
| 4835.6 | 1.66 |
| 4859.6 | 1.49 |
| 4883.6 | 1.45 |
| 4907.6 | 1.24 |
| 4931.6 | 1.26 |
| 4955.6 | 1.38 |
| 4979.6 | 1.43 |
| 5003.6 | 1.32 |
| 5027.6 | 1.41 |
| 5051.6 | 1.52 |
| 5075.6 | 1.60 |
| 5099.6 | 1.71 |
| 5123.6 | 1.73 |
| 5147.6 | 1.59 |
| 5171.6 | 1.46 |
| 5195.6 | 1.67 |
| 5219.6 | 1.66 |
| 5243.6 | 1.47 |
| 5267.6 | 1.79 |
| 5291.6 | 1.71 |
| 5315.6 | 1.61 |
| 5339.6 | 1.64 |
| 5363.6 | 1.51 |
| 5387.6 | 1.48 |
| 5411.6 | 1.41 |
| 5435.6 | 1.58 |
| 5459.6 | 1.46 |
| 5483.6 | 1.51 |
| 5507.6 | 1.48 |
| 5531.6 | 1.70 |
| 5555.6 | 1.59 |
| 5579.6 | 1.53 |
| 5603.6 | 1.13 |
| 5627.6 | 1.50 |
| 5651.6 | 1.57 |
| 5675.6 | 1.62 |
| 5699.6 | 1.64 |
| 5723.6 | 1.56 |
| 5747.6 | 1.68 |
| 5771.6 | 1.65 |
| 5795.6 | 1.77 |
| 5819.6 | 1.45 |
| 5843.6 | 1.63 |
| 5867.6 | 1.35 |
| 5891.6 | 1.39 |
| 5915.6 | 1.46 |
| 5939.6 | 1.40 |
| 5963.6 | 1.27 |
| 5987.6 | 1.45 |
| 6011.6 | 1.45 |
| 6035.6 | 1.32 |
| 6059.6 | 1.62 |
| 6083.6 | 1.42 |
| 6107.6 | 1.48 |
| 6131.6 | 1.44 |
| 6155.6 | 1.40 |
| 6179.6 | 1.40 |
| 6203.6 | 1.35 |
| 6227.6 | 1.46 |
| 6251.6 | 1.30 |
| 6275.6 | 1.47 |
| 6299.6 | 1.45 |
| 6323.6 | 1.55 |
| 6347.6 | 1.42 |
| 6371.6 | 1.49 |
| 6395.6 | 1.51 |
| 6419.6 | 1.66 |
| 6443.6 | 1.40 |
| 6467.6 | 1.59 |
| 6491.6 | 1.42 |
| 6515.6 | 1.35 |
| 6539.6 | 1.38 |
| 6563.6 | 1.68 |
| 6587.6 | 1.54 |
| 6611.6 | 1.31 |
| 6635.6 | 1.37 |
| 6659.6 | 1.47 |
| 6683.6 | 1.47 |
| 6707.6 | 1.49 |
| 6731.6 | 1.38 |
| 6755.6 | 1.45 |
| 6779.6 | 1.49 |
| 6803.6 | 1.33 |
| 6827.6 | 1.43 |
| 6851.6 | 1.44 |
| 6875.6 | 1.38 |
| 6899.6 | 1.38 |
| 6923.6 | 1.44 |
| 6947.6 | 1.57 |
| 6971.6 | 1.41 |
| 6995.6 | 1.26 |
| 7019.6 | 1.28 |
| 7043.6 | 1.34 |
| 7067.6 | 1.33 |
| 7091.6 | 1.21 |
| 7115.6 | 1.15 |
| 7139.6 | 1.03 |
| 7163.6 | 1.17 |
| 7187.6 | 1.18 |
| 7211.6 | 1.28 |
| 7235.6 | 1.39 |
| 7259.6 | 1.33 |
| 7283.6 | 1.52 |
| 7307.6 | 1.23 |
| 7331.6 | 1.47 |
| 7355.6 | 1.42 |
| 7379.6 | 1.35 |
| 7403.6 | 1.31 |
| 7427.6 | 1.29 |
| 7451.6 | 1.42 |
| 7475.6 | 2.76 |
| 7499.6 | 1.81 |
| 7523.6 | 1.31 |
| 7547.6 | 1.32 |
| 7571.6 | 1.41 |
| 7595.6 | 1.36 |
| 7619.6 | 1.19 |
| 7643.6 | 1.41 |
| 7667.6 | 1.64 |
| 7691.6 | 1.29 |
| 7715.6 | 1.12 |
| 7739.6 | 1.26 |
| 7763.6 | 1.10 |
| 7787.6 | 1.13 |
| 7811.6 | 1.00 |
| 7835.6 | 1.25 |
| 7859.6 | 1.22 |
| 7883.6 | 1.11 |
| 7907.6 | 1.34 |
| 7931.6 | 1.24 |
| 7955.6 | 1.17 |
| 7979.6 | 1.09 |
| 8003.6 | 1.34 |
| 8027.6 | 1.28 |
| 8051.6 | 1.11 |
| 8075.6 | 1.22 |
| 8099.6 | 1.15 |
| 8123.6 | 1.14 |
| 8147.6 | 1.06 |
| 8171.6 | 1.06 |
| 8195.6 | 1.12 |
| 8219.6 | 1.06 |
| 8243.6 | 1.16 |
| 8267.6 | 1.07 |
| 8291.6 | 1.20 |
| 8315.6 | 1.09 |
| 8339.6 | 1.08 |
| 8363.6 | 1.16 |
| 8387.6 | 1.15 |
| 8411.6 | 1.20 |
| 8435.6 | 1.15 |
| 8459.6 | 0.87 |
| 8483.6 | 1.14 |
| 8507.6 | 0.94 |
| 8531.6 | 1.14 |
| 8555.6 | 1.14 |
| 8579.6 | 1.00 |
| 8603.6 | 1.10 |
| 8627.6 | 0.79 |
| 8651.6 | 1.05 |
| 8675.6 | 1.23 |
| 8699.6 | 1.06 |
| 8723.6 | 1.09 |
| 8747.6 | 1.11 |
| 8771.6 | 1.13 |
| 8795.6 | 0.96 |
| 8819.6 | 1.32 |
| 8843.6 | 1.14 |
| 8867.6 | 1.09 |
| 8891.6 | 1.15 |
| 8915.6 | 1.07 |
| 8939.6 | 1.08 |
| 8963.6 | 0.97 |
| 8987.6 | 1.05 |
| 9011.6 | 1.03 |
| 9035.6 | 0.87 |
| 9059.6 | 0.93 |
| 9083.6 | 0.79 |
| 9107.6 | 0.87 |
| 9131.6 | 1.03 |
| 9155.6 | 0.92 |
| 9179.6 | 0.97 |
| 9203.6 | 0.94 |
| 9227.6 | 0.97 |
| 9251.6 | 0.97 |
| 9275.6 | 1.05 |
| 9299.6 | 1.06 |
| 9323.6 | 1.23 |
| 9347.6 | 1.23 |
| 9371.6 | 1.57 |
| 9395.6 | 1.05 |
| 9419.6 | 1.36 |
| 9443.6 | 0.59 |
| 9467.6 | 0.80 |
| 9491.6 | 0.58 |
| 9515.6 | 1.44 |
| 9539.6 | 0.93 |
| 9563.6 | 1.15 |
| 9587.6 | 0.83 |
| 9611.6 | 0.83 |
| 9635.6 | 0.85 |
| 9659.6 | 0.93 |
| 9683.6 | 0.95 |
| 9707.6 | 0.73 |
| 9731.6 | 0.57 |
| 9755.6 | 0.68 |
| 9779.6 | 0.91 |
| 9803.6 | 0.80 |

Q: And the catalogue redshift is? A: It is 0.139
